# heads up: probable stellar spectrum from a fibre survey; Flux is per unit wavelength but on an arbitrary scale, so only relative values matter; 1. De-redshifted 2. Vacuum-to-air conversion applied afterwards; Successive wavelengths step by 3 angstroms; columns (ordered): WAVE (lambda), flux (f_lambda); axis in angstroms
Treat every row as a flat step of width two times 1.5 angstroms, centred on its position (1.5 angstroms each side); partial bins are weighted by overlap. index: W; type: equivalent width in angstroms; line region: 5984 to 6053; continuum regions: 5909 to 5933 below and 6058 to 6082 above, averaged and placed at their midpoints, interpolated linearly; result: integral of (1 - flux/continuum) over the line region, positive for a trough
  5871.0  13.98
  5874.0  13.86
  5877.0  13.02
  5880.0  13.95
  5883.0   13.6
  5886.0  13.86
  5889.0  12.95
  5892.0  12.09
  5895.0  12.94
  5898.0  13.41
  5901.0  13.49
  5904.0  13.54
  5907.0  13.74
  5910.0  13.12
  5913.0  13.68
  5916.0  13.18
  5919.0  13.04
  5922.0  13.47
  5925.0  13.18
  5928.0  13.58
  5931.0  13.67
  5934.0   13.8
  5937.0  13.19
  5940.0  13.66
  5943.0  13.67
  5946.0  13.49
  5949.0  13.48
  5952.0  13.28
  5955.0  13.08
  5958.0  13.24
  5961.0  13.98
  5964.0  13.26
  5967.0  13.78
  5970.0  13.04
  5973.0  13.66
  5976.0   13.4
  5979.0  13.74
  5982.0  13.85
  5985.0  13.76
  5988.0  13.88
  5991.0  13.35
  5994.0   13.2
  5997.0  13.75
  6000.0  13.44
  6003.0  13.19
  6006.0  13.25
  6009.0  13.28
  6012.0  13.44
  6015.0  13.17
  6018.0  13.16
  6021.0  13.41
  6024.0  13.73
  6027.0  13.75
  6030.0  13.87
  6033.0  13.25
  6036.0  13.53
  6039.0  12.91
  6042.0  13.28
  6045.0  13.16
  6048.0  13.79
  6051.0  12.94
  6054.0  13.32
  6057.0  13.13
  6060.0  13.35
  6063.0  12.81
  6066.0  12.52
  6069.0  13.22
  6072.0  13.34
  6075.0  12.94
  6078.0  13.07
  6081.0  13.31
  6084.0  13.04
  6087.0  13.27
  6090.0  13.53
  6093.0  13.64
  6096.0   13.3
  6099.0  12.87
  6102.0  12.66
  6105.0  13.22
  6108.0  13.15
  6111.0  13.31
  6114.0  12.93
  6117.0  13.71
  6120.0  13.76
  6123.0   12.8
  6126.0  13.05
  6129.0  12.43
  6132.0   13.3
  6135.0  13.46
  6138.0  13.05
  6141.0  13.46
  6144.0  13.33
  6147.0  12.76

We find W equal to -1.2 angstroms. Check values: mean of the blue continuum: 13.4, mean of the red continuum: 13.1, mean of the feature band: 13.4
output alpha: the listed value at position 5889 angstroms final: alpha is 12.95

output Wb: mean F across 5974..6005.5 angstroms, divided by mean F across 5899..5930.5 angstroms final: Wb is 1.01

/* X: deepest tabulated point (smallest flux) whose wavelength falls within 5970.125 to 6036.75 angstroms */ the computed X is 13.16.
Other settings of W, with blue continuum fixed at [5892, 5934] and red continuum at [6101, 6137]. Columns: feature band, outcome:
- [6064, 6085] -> 0.2 angstroms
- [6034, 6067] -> 0.1 angstroms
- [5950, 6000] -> -0.8 angstroms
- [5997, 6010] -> -0.1 angstroms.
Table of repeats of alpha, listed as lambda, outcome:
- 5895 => 12.94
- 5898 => 13.41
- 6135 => 13.46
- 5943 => 13.67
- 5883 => 13.6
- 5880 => 13.95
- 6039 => 12.91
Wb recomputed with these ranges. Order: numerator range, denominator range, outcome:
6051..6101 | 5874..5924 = 0.99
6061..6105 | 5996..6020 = 0.98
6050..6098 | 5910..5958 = 0.98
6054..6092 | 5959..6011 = 0.97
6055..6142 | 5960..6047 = 0.98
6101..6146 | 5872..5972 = 0.98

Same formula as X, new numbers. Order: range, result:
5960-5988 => 13.04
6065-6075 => 12.52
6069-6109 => 12.66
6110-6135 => 12.43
